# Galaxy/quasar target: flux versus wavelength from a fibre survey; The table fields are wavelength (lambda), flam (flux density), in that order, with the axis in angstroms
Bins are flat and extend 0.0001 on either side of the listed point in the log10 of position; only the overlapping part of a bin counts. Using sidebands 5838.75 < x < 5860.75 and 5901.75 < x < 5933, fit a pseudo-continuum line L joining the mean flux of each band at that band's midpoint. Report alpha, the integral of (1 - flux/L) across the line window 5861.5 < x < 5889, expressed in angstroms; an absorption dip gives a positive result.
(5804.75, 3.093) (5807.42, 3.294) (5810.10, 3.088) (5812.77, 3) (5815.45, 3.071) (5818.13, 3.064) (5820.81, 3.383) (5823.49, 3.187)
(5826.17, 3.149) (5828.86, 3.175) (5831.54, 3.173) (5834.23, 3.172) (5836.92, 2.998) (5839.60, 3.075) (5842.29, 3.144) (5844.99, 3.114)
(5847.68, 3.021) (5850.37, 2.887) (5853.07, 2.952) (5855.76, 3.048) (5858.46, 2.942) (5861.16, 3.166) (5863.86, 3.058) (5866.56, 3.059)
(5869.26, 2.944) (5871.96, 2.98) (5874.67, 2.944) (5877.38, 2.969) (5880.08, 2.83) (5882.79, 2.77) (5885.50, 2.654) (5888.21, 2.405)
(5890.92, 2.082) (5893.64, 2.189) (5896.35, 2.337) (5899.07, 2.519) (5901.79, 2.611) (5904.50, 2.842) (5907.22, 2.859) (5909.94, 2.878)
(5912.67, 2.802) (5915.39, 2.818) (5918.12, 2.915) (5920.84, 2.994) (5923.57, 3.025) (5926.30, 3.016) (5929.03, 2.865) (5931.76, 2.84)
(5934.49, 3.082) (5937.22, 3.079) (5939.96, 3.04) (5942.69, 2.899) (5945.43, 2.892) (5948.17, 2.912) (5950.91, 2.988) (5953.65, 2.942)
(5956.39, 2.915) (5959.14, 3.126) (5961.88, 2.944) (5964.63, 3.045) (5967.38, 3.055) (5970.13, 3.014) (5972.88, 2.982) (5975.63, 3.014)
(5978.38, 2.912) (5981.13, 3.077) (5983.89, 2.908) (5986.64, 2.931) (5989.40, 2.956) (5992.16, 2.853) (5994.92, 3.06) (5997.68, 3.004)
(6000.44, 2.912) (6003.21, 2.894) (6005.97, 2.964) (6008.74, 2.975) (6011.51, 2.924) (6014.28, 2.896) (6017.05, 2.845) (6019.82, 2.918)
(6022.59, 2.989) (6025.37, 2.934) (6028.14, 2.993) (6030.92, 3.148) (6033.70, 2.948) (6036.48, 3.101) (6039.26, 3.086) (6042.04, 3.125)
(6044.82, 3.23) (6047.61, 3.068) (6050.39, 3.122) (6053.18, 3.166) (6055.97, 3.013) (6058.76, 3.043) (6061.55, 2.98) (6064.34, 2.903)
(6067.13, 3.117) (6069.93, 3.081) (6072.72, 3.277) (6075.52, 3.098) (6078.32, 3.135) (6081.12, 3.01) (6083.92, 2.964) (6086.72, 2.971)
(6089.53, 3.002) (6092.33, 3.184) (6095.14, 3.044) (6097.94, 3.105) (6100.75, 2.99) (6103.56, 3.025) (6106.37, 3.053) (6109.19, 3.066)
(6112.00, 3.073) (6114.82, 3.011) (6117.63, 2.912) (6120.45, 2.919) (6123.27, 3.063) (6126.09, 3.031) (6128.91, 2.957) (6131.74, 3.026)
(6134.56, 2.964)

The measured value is 0.9 angstroms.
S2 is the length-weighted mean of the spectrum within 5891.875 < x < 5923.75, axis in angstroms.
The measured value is 2.71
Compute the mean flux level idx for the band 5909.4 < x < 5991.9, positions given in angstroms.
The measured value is 2.96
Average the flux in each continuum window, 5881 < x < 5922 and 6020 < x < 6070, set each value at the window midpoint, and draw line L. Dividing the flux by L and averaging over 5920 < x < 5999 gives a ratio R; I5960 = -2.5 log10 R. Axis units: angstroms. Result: -0.06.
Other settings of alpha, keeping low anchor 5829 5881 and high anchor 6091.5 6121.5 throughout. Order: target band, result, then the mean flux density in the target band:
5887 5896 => 2.4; 2.24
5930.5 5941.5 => 0.1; 3.01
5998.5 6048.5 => 0.6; 3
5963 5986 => 0.3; 3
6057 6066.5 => 0.1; 2.99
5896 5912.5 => 1.8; 2.7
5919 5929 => 0.1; 2.99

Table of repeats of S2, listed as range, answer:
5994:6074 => 3.02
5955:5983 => 3.01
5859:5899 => 2.74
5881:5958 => 2.79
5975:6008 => 2.96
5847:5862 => 3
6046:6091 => 3.06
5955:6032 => 2.97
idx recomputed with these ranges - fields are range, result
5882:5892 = 2.47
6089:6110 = 3.06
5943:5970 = 2.98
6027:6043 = 3.07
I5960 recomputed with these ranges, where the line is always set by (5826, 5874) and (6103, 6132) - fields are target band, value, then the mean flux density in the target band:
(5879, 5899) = 0.23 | 2.46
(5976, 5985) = 0.02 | 2.97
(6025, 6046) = -0.02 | 3.08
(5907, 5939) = 0.04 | 2.93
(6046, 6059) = -0.02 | 3.09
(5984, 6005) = 0.03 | 2.94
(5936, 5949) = 0.03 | 2.96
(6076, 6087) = -0.01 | 3.03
